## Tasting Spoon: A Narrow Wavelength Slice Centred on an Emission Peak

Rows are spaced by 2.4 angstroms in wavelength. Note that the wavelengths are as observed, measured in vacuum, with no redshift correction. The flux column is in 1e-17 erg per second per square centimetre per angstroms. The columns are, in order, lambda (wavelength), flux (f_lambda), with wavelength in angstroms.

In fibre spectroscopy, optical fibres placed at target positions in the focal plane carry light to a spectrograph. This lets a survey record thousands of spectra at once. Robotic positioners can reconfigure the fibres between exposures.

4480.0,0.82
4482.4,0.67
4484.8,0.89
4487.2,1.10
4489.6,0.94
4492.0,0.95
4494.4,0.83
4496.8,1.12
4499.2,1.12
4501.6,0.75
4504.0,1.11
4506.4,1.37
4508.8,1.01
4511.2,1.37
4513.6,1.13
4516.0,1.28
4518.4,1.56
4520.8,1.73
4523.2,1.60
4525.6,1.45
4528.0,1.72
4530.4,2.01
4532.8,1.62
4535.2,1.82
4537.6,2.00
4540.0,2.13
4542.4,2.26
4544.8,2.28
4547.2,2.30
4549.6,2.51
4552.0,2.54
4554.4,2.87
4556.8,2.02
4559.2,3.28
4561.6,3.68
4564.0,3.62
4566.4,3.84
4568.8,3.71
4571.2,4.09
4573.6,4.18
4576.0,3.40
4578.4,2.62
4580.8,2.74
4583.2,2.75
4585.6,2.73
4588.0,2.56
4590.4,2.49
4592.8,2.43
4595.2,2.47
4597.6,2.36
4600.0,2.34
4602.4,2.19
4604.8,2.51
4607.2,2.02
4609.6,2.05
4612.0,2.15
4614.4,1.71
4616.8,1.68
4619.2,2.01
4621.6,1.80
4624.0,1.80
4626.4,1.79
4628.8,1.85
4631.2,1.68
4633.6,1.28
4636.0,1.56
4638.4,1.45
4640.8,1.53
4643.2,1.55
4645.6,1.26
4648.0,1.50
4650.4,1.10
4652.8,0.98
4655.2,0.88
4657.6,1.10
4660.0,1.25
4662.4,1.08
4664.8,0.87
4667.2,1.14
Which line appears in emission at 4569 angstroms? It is C IV 1549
